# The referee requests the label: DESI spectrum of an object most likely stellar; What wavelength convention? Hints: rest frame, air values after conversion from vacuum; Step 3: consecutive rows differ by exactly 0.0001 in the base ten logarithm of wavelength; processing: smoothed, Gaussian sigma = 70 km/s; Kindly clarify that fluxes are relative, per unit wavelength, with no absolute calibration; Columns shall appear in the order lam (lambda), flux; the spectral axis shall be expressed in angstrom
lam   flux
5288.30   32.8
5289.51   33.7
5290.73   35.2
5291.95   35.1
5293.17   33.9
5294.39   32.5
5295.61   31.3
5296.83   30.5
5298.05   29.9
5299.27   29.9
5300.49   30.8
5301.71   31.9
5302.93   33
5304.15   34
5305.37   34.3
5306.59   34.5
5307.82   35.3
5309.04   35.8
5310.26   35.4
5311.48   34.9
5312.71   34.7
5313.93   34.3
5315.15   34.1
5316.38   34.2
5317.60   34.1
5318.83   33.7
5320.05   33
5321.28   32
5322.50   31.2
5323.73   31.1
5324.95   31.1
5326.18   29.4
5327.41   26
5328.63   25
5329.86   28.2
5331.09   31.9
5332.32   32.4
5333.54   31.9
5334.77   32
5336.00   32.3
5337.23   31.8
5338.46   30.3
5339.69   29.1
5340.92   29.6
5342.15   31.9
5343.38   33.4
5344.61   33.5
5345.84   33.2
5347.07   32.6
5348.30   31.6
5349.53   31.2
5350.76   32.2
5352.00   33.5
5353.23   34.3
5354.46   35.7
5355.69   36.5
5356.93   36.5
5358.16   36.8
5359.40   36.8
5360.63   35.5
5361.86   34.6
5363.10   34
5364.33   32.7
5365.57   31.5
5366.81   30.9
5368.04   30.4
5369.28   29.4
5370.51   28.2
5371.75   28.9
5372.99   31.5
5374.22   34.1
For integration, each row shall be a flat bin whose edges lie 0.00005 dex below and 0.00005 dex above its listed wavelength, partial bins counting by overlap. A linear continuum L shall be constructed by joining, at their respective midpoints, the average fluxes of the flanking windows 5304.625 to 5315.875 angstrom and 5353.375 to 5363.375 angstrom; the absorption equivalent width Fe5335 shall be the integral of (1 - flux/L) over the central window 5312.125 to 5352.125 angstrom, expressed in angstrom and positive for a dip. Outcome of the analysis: 4.0 angstrom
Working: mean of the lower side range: 34.8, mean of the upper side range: 35.8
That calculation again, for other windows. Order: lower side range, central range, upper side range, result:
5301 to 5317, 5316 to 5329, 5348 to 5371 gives 1.2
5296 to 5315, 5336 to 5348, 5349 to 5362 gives 1.0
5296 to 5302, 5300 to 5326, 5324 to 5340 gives -2.6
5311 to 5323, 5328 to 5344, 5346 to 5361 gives 1.5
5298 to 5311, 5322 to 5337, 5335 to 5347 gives 0.9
